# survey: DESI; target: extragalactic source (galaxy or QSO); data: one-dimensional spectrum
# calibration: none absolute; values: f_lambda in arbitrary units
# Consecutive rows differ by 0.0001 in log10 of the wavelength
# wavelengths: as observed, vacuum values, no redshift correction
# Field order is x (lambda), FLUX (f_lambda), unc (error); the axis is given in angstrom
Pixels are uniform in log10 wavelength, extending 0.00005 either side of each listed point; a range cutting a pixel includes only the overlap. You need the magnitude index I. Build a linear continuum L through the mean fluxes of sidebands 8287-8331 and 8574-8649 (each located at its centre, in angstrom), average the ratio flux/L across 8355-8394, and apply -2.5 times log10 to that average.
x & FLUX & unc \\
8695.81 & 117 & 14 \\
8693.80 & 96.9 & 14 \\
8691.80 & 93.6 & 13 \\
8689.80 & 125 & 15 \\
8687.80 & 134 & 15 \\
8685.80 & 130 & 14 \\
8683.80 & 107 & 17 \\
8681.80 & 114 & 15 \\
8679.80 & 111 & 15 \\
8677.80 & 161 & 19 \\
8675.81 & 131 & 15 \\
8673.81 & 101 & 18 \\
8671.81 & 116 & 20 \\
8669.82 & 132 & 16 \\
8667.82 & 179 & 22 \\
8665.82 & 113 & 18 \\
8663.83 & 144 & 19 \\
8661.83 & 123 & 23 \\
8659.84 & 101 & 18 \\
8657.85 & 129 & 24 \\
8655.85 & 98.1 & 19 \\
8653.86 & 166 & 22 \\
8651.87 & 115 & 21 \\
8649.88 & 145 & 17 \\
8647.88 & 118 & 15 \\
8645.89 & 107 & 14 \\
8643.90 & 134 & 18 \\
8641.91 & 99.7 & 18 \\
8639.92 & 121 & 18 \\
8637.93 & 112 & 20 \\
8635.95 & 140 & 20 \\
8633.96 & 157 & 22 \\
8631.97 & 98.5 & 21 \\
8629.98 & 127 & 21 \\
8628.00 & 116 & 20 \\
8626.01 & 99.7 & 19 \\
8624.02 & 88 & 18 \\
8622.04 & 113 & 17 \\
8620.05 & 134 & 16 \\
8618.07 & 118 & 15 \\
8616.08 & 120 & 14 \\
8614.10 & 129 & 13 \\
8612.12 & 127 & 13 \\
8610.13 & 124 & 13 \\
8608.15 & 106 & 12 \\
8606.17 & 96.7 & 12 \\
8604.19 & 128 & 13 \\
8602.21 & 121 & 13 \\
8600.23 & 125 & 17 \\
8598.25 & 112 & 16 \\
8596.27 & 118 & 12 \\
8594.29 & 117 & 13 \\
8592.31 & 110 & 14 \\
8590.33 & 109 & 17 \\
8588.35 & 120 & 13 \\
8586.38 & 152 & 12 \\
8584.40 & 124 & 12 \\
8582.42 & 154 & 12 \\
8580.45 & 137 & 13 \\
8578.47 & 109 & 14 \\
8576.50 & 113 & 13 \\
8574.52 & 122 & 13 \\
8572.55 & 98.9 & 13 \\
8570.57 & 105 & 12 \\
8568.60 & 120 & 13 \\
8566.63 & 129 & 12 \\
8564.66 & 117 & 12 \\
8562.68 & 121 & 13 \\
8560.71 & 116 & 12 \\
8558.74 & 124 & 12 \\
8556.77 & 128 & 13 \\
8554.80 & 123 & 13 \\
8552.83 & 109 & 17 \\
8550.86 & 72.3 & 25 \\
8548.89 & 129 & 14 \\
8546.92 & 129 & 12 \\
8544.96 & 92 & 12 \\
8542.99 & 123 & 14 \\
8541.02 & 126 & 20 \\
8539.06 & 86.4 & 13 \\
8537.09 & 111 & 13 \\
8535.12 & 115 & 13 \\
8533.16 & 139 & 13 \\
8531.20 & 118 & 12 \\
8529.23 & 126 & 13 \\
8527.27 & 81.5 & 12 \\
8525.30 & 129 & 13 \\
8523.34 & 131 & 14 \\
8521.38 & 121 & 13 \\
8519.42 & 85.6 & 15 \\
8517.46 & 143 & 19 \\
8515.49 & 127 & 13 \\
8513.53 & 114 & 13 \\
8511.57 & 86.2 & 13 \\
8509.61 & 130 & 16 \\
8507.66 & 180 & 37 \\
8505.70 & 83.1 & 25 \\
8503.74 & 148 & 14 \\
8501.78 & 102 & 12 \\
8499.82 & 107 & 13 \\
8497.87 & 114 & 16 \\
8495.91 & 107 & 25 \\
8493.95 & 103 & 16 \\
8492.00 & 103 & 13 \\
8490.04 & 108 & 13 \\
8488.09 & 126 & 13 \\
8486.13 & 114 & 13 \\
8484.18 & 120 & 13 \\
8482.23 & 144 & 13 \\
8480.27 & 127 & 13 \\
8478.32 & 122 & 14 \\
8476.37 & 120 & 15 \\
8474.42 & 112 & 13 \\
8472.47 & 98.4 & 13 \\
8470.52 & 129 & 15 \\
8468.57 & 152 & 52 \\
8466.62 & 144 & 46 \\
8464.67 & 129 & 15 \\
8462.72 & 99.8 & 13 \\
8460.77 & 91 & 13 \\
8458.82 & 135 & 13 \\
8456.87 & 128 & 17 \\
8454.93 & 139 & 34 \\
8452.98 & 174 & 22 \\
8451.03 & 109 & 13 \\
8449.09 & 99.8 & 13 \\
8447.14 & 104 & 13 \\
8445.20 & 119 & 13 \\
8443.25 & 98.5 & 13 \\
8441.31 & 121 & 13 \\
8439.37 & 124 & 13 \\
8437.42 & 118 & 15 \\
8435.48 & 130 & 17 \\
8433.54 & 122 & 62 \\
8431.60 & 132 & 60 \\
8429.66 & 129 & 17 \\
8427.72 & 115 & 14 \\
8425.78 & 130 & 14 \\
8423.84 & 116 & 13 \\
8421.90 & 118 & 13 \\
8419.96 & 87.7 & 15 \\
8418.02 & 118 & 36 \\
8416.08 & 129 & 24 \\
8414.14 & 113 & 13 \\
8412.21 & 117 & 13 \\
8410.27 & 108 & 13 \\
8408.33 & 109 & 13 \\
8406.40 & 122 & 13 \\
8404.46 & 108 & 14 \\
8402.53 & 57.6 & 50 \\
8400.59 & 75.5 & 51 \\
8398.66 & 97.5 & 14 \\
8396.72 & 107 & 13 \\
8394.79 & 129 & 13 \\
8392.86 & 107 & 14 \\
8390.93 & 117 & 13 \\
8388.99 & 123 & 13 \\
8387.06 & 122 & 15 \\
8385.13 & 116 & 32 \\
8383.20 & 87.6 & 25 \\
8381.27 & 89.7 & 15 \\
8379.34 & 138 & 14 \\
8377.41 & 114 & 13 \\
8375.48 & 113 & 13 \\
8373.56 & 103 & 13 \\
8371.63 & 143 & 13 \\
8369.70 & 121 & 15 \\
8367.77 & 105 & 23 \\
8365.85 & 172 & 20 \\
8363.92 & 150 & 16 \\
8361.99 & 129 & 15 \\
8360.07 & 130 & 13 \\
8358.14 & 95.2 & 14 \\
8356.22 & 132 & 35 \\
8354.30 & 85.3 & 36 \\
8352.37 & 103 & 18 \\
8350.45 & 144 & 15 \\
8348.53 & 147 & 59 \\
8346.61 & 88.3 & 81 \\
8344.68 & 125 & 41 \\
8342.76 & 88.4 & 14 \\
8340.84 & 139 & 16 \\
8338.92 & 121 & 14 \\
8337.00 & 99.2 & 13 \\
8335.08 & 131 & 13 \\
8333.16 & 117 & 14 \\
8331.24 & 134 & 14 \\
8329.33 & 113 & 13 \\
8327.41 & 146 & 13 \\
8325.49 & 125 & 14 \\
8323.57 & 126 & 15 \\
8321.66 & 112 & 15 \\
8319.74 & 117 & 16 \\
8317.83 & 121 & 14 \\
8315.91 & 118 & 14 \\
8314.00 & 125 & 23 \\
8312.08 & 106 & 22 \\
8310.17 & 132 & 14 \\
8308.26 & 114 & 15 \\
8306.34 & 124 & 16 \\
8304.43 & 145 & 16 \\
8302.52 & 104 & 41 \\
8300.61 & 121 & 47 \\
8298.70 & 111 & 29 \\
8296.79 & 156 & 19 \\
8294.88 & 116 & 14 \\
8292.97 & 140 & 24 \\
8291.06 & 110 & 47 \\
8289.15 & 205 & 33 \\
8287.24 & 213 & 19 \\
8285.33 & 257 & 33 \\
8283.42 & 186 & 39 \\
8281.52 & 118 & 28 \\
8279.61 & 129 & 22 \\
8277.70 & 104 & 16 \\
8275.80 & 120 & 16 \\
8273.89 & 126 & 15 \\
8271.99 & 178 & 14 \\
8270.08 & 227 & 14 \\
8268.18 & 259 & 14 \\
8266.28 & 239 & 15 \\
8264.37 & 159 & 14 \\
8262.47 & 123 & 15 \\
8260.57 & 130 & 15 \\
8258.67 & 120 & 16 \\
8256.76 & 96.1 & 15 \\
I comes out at 0.06 mag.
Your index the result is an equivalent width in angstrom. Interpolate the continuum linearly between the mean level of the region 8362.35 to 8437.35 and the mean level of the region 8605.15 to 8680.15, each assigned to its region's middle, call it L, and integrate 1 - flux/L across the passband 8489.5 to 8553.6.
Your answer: 2.4 angstrom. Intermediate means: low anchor 116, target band 115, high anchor 123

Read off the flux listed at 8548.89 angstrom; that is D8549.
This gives 129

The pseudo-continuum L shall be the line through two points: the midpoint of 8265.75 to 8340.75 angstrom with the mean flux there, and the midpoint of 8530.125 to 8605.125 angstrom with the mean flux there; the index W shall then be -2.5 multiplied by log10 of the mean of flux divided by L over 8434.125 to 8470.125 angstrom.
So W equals 0.05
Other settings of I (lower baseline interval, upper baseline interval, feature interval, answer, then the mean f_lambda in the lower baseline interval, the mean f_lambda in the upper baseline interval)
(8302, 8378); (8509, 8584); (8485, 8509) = 0.01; 122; 117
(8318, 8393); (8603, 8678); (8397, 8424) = 0.15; 120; 122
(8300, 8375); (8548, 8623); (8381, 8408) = 0.16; 122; 119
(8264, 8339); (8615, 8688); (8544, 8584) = 0.09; 143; 123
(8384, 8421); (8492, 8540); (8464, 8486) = -0.12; 109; 116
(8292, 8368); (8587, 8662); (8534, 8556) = 0.09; 123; 119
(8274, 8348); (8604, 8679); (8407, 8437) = 0.08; 130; 123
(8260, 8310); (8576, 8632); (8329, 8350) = 0.24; 154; 119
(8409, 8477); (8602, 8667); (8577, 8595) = -0.05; 120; 120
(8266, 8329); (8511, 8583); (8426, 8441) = 0.04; 145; 116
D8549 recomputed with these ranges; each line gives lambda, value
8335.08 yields 131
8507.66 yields 180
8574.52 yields 122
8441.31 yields 121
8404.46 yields 108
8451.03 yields 109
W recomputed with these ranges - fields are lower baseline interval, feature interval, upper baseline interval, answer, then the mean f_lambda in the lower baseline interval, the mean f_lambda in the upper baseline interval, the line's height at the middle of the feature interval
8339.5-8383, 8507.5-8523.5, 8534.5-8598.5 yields -0.03 mag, 120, 117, 118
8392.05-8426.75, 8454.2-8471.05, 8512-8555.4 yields -0.15 mag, 108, 115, 111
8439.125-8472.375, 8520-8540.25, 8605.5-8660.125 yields 0.06 mag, 123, 120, 121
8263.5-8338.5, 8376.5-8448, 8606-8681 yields 0.21 mag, 143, 123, 136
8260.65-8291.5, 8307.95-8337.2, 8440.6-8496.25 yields 0.29 mag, 172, 120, 159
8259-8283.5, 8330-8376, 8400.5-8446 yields 0.11 mag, 160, 114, 135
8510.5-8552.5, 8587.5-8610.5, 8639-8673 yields 0.04 mag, 114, 126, 120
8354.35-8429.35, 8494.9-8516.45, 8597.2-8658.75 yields -0.01 mag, 115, 120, 117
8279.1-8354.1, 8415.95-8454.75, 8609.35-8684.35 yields 0.07 mag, 131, 123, 128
